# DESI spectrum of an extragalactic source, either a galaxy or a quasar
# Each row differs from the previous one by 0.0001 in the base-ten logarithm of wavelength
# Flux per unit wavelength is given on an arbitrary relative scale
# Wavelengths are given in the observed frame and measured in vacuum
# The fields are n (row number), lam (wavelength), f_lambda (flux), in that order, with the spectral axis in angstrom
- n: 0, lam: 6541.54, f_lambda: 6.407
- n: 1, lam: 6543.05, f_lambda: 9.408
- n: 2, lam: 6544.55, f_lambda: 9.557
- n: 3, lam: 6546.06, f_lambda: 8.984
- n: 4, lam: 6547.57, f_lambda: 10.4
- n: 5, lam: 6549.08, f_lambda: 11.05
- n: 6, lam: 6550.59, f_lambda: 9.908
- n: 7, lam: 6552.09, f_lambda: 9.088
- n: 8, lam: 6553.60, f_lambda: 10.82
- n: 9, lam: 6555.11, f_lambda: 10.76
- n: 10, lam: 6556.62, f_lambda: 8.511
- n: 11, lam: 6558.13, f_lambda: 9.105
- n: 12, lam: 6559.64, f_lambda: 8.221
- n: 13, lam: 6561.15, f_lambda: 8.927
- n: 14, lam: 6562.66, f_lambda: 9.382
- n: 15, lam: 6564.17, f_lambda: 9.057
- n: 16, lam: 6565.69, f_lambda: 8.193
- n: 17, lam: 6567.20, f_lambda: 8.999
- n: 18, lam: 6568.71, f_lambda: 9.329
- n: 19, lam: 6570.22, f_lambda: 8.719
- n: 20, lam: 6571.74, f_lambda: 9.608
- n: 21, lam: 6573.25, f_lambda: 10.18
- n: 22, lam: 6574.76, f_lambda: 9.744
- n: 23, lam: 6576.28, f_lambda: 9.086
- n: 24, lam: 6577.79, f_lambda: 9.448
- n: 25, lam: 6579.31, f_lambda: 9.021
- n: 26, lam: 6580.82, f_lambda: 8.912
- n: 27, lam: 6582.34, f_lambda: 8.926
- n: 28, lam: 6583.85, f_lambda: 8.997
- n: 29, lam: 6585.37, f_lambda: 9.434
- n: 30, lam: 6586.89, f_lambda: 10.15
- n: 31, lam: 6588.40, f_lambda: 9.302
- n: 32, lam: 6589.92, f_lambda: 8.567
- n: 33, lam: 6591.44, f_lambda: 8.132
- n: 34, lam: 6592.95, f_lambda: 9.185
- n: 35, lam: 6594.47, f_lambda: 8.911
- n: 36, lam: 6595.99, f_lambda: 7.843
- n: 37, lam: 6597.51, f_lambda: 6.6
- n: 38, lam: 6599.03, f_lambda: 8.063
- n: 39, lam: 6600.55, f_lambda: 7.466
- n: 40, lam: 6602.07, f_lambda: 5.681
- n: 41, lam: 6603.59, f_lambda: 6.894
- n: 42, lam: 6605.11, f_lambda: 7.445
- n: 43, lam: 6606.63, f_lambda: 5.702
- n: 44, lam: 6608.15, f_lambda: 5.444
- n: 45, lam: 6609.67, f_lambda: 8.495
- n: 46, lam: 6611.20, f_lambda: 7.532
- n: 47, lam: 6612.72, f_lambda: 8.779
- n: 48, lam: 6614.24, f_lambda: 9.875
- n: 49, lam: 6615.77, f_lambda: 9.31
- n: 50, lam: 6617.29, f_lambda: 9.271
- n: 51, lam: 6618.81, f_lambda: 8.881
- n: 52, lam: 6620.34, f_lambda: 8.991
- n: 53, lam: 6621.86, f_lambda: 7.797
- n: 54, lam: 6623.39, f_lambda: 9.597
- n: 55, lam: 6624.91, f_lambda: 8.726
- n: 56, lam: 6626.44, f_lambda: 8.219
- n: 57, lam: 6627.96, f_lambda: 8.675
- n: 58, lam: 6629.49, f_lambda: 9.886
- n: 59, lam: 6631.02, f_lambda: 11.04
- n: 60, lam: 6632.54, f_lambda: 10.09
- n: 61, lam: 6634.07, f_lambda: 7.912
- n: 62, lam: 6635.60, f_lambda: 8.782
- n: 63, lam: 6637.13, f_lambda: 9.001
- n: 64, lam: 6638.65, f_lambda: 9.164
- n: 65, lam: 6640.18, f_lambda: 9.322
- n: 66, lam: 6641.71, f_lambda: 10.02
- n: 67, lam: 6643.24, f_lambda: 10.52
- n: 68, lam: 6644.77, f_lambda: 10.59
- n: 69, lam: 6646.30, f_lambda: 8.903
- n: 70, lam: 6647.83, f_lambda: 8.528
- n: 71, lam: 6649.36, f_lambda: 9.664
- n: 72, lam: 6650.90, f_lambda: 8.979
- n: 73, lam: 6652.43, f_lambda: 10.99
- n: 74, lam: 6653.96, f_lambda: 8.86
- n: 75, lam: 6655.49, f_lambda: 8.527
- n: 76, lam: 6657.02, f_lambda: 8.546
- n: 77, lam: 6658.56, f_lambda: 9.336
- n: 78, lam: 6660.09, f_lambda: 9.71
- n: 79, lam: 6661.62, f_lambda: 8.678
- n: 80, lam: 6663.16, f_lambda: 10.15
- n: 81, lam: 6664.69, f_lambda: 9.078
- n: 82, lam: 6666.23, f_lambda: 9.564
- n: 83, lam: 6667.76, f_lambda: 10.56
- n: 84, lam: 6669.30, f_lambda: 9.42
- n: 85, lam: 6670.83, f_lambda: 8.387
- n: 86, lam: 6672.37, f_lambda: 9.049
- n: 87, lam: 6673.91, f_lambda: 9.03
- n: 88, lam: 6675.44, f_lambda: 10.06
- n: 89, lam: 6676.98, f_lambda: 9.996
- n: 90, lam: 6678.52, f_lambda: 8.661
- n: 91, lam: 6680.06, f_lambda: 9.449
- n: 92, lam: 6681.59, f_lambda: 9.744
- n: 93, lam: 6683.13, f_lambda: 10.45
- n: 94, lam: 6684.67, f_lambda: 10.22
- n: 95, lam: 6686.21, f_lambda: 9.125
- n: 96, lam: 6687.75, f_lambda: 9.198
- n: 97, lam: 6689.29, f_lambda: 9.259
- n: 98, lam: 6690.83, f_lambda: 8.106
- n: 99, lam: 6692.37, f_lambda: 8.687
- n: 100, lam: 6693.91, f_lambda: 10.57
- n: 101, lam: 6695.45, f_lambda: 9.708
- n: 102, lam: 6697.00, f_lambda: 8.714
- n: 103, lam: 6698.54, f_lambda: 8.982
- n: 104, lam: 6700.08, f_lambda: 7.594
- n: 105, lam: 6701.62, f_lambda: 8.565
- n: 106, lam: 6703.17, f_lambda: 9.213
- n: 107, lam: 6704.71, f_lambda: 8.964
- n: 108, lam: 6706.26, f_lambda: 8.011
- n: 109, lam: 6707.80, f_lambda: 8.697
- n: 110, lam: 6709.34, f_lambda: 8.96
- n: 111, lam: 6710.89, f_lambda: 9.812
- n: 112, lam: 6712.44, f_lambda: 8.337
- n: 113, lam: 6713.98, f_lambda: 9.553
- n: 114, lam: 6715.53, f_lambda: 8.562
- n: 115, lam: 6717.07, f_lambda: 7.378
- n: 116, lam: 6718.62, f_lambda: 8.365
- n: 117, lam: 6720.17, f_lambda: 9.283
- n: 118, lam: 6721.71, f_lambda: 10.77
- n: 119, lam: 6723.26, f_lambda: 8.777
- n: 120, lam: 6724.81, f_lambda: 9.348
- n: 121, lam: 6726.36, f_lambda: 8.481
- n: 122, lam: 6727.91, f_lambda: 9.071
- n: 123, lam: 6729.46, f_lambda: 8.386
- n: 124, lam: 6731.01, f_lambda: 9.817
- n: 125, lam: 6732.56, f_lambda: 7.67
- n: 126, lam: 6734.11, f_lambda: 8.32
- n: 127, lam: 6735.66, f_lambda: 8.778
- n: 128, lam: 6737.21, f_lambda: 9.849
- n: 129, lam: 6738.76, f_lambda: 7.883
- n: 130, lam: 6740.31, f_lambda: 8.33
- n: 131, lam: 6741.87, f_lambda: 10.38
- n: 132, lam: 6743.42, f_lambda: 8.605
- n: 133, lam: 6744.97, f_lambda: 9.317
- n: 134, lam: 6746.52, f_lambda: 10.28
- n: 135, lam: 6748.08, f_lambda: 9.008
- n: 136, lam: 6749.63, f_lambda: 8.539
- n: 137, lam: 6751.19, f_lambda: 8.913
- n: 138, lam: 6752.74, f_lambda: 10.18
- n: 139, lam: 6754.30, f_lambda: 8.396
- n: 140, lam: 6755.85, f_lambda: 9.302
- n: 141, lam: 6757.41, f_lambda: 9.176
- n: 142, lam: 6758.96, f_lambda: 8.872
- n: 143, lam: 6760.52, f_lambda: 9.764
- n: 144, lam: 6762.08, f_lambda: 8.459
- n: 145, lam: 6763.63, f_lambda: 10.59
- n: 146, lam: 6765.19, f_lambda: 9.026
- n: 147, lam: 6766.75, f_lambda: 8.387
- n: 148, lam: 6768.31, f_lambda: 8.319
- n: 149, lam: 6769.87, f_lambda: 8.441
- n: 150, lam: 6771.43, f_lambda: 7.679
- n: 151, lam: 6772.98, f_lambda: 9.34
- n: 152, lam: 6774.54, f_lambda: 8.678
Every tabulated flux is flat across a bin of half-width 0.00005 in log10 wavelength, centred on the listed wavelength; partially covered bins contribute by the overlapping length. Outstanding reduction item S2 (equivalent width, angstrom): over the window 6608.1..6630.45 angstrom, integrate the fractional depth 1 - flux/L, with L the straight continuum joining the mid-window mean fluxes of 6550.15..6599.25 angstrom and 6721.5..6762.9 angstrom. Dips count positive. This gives 0.8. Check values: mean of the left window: 9.07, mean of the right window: 9.04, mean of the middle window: 8.75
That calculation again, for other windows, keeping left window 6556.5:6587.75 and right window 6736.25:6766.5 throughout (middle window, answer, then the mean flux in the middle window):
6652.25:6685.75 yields -1.00 angstrom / 9.45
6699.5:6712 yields 0.61 angstrom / 8.73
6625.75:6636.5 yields -0.08 angstrom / 9.23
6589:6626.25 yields 4.48 angstrom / 8.06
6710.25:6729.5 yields 0.49 angstrom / 8.95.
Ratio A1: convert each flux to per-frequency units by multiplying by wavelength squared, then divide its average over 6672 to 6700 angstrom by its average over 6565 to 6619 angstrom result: 1.13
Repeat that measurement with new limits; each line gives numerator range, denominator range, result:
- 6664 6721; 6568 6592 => 1.02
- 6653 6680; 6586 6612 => 1.23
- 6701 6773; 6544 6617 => 1.07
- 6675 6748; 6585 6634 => 1.11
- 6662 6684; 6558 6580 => 1.08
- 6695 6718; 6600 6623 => 1.14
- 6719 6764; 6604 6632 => 1.11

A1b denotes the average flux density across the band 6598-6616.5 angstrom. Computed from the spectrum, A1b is 7.54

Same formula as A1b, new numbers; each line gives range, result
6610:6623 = 8.81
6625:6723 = 9.23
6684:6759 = 8.99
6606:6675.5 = 9.08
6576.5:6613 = 8.13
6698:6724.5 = 8.82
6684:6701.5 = 9.08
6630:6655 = 9.52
